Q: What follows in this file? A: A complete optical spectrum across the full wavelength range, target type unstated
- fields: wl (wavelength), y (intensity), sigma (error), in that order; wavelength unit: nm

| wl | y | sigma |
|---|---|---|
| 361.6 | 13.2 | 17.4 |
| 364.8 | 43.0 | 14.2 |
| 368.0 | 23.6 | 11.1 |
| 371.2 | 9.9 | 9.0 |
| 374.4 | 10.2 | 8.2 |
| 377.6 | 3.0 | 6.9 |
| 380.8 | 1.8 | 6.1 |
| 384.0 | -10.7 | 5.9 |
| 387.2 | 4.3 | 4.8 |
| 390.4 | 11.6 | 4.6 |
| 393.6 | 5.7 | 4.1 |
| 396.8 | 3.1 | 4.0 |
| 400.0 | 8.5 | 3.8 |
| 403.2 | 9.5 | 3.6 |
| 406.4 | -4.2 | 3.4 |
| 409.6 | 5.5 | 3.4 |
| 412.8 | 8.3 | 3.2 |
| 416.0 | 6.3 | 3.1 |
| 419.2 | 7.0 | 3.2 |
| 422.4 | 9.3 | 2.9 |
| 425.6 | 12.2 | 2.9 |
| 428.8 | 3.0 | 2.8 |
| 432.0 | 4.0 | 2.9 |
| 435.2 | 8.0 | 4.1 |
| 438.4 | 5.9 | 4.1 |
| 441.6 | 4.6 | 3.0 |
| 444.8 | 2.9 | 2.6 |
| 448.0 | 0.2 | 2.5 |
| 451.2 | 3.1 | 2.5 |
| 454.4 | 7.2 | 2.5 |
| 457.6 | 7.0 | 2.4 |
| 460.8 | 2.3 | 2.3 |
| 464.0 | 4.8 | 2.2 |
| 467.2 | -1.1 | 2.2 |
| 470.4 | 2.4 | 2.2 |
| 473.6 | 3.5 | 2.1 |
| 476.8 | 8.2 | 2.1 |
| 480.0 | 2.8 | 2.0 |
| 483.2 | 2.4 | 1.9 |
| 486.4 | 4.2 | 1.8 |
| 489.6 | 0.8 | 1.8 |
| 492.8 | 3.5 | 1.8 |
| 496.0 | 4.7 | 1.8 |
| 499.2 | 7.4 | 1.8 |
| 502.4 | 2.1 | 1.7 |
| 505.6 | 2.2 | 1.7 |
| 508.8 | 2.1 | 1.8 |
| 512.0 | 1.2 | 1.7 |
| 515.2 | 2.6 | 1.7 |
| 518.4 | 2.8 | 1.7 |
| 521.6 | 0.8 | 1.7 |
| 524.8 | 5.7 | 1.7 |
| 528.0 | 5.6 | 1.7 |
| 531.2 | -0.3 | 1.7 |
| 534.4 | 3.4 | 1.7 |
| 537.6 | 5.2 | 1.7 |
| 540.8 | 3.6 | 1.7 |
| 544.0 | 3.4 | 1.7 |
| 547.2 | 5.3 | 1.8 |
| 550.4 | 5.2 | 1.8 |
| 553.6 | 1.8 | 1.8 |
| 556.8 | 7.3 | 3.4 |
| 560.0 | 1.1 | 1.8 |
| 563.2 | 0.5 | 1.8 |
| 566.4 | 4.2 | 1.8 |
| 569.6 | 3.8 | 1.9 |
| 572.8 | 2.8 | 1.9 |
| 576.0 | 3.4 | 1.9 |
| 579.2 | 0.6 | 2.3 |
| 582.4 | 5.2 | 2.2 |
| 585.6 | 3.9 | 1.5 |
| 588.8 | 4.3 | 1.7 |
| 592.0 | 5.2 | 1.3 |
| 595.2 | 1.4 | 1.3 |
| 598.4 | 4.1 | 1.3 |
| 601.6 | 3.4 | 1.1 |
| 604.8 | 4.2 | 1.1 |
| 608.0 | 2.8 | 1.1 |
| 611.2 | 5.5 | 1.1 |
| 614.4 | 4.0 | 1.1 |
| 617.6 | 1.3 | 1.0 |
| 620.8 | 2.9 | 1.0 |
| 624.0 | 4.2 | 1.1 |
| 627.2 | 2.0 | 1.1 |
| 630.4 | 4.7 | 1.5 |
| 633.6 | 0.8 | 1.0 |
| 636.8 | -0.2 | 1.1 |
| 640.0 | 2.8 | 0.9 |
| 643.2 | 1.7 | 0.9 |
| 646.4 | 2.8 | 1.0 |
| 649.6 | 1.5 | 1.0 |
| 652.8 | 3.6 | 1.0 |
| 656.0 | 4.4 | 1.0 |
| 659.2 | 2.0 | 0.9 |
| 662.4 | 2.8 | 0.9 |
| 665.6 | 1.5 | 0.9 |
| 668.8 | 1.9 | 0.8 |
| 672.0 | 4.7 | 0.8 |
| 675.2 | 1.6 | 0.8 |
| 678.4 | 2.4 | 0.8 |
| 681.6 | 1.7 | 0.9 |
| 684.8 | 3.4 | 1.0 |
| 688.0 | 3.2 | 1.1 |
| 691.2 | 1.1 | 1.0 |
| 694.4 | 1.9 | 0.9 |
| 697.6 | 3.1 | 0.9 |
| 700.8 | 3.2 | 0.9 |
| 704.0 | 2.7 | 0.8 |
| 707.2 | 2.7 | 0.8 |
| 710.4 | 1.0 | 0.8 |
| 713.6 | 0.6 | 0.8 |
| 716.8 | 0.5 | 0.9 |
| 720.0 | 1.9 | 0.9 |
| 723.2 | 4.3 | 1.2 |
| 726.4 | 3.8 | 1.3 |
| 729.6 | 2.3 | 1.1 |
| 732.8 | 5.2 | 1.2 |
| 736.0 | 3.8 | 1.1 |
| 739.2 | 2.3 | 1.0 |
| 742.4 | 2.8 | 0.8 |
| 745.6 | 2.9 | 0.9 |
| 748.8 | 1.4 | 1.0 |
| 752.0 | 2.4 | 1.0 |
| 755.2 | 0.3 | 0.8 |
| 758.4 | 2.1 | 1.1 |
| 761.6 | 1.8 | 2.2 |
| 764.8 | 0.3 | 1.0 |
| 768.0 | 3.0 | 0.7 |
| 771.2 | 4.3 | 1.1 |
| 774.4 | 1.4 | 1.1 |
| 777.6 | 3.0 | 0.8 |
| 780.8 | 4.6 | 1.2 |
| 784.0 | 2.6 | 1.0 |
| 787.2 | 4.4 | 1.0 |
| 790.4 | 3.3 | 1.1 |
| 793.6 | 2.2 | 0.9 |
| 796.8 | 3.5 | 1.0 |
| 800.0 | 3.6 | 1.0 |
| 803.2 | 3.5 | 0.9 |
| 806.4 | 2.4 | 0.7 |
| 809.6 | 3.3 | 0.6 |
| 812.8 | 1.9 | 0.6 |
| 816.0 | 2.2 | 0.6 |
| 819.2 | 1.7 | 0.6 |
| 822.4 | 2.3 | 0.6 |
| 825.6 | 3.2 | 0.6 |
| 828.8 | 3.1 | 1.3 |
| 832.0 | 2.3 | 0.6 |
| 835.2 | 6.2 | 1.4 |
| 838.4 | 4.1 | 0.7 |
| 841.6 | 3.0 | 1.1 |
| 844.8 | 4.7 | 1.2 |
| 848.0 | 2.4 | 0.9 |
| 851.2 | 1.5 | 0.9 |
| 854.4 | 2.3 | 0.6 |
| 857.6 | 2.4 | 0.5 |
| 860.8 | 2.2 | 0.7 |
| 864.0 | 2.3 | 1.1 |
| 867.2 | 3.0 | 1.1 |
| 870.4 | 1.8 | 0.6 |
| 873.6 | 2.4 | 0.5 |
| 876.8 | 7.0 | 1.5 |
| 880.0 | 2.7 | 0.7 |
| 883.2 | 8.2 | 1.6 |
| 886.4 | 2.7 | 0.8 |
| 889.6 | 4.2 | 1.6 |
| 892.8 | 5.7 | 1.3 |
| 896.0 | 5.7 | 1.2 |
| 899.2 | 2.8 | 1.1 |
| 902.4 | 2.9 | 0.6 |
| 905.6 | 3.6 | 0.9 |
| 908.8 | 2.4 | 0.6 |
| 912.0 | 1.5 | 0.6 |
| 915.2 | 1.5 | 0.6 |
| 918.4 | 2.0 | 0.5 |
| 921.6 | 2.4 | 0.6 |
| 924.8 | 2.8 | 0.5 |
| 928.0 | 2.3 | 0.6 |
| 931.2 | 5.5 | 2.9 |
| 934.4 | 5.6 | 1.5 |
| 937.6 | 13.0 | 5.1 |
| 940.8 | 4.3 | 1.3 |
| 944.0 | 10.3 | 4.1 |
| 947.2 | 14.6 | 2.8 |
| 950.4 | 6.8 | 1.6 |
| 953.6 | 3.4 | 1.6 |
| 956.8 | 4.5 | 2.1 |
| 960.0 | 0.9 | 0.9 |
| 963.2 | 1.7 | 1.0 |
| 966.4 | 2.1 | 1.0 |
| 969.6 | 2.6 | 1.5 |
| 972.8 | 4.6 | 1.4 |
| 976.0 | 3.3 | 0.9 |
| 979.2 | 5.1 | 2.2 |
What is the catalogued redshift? 1.37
